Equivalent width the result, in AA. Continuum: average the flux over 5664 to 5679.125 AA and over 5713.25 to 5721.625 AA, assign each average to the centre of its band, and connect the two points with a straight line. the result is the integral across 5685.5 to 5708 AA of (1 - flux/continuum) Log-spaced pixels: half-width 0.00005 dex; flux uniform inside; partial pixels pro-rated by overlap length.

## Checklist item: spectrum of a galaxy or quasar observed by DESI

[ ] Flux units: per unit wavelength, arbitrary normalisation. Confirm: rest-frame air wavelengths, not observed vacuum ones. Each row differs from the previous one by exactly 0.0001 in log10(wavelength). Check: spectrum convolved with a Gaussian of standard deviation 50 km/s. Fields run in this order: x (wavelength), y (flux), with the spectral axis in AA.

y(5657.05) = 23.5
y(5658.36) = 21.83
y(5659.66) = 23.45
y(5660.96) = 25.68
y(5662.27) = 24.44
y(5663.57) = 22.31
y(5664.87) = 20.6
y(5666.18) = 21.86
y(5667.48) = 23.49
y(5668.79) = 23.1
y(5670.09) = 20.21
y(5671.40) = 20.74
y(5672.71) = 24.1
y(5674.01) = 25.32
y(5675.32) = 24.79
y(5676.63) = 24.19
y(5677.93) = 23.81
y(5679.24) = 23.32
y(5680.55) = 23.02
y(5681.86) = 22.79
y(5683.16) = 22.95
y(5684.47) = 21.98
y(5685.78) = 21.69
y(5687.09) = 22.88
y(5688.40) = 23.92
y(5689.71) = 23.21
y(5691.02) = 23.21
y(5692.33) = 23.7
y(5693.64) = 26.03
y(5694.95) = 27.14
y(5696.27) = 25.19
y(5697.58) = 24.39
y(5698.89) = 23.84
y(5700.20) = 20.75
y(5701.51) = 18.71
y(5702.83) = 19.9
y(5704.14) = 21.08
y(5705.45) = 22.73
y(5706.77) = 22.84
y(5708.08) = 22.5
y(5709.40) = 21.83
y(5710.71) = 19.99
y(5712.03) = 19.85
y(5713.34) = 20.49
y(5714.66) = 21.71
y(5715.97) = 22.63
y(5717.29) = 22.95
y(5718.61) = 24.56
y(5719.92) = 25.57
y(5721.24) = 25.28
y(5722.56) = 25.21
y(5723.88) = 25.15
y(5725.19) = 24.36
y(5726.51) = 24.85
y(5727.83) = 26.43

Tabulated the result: 0.2 AA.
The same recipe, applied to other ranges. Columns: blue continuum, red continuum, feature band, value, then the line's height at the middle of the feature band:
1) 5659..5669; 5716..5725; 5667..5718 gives 2.4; 23.9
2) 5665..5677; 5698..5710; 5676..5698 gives -1.4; 22.3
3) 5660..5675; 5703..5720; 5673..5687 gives -0.4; 22.7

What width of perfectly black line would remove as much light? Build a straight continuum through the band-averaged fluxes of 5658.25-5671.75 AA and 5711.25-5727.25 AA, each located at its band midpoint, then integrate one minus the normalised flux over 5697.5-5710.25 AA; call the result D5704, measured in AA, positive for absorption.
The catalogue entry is 0.9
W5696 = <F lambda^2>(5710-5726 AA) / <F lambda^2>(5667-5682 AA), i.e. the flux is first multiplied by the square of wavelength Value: 1.01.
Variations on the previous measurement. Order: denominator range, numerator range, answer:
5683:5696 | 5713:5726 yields 1.02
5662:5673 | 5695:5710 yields 1.02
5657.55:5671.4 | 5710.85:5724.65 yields 1.05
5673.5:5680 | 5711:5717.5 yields 0.89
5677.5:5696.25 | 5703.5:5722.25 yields 0.96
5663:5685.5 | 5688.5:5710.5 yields 1.01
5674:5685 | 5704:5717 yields 0.93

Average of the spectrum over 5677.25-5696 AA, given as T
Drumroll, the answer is 23.6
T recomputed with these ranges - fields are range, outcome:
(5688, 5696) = 24.6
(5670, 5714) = 22.8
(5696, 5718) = 21.8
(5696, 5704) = 21.9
